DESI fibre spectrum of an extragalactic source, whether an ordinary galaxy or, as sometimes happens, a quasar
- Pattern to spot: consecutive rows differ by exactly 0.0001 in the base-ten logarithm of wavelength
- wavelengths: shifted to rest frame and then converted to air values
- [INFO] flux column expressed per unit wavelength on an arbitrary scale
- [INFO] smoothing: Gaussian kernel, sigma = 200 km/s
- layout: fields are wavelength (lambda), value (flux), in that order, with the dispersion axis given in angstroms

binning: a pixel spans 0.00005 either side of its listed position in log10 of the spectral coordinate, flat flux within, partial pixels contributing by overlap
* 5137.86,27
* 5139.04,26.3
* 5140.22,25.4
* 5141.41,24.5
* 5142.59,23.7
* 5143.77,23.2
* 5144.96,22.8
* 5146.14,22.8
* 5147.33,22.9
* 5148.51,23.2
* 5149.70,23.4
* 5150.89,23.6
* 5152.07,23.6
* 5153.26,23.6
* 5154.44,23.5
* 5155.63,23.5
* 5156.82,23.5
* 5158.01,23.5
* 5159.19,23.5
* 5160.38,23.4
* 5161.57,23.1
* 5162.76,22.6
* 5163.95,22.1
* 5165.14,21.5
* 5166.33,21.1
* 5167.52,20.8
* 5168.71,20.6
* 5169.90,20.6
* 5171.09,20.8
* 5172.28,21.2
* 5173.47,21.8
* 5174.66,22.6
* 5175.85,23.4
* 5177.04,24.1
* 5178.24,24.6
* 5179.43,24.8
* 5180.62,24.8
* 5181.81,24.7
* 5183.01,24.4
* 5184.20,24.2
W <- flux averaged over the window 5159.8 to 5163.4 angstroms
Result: 23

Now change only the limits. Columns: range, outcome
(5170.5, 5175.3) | 21.6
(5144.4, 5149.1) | 23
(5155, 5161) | 23.5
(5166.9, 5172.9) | 20.8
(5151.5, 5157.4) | 23.5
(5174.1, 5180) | 23.9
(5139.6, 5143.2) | 24.6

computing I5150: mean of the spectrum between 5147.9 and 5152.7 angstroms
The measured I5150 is 23.4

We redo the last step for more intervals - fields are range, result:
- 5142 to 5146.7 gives 23.2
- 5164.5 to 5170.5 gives 20.9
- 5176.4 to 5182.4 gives 24.6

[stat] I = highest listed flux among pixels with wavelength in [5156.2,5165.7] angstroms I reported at 23.5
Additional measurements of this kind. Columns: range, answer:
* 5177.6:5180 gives 24.8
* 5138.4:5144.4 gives 26.3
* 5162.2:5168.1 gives 22.6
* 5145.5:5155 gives 23.6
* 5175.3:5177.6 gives 24.1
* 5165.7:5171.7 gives 21.1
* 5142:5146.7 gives 23.7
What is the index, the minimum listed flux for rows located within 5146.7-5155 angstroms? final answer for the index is 22.9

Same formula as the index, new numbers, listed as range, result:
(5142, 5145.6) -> 22.8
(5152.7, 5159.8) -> 23.5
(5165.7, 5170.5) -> 20.6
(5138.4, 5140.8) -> 25.4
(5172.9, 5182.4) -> 21.8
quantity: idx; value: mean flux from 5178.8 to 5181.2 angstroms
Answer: 24.9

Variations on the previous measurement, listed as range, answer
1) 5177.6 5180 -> 24.6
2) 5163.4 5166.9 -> 21.6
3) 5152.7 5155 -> 23.6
